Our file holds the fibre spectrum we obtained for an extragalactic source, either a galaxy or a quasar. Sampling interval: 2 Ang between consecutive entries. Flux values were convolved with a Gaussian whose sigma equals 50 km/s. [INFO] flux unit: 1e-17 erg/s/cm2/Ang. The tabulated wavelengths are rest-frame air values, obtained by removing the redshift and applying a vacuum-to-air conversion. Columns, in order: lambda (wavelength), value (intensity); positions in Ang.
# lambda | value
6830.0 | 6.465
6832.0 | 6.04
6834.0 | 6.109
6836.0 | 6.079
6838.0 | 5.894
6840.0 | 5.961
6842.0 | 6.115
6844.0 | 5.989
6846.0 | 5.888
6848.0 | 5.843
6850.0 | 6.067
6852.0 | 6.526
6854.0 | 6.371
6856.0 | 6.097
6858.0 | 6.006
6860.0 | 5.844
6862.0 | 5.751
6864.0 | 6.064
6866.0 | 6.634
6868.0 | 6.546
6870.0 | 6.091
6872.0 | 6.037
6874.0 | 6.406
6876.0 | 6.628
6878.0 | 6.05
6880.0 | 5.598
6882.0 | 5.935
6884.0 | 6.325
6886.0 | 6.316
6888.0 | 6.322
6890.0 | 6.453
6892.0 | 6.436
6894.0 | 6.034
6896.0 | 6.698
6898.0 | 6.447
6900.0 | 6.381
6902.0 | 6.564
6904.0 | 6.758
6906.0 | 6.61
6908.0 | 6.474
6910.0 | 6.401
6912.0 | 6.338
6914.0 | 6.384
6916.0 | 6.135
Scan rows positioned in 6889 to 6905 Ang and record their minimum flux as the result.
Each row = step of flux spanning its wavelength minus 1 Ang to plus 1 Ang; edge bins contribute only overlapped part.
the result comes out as 6.034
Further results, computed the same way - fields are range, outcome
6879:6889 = 5.598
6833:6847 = 5.888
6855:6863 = 5.751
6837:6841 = 5.894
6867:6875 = 6.037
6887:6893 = 6.322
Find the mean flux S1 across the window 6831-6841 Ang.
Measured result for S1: 6.02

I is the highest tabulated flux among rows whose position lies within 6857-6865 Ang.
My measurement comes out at 6.064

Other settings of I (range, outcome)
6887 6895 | 6.453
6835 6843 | 6.115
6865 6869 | 6.634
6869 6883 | 6.628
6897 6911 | 6.758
